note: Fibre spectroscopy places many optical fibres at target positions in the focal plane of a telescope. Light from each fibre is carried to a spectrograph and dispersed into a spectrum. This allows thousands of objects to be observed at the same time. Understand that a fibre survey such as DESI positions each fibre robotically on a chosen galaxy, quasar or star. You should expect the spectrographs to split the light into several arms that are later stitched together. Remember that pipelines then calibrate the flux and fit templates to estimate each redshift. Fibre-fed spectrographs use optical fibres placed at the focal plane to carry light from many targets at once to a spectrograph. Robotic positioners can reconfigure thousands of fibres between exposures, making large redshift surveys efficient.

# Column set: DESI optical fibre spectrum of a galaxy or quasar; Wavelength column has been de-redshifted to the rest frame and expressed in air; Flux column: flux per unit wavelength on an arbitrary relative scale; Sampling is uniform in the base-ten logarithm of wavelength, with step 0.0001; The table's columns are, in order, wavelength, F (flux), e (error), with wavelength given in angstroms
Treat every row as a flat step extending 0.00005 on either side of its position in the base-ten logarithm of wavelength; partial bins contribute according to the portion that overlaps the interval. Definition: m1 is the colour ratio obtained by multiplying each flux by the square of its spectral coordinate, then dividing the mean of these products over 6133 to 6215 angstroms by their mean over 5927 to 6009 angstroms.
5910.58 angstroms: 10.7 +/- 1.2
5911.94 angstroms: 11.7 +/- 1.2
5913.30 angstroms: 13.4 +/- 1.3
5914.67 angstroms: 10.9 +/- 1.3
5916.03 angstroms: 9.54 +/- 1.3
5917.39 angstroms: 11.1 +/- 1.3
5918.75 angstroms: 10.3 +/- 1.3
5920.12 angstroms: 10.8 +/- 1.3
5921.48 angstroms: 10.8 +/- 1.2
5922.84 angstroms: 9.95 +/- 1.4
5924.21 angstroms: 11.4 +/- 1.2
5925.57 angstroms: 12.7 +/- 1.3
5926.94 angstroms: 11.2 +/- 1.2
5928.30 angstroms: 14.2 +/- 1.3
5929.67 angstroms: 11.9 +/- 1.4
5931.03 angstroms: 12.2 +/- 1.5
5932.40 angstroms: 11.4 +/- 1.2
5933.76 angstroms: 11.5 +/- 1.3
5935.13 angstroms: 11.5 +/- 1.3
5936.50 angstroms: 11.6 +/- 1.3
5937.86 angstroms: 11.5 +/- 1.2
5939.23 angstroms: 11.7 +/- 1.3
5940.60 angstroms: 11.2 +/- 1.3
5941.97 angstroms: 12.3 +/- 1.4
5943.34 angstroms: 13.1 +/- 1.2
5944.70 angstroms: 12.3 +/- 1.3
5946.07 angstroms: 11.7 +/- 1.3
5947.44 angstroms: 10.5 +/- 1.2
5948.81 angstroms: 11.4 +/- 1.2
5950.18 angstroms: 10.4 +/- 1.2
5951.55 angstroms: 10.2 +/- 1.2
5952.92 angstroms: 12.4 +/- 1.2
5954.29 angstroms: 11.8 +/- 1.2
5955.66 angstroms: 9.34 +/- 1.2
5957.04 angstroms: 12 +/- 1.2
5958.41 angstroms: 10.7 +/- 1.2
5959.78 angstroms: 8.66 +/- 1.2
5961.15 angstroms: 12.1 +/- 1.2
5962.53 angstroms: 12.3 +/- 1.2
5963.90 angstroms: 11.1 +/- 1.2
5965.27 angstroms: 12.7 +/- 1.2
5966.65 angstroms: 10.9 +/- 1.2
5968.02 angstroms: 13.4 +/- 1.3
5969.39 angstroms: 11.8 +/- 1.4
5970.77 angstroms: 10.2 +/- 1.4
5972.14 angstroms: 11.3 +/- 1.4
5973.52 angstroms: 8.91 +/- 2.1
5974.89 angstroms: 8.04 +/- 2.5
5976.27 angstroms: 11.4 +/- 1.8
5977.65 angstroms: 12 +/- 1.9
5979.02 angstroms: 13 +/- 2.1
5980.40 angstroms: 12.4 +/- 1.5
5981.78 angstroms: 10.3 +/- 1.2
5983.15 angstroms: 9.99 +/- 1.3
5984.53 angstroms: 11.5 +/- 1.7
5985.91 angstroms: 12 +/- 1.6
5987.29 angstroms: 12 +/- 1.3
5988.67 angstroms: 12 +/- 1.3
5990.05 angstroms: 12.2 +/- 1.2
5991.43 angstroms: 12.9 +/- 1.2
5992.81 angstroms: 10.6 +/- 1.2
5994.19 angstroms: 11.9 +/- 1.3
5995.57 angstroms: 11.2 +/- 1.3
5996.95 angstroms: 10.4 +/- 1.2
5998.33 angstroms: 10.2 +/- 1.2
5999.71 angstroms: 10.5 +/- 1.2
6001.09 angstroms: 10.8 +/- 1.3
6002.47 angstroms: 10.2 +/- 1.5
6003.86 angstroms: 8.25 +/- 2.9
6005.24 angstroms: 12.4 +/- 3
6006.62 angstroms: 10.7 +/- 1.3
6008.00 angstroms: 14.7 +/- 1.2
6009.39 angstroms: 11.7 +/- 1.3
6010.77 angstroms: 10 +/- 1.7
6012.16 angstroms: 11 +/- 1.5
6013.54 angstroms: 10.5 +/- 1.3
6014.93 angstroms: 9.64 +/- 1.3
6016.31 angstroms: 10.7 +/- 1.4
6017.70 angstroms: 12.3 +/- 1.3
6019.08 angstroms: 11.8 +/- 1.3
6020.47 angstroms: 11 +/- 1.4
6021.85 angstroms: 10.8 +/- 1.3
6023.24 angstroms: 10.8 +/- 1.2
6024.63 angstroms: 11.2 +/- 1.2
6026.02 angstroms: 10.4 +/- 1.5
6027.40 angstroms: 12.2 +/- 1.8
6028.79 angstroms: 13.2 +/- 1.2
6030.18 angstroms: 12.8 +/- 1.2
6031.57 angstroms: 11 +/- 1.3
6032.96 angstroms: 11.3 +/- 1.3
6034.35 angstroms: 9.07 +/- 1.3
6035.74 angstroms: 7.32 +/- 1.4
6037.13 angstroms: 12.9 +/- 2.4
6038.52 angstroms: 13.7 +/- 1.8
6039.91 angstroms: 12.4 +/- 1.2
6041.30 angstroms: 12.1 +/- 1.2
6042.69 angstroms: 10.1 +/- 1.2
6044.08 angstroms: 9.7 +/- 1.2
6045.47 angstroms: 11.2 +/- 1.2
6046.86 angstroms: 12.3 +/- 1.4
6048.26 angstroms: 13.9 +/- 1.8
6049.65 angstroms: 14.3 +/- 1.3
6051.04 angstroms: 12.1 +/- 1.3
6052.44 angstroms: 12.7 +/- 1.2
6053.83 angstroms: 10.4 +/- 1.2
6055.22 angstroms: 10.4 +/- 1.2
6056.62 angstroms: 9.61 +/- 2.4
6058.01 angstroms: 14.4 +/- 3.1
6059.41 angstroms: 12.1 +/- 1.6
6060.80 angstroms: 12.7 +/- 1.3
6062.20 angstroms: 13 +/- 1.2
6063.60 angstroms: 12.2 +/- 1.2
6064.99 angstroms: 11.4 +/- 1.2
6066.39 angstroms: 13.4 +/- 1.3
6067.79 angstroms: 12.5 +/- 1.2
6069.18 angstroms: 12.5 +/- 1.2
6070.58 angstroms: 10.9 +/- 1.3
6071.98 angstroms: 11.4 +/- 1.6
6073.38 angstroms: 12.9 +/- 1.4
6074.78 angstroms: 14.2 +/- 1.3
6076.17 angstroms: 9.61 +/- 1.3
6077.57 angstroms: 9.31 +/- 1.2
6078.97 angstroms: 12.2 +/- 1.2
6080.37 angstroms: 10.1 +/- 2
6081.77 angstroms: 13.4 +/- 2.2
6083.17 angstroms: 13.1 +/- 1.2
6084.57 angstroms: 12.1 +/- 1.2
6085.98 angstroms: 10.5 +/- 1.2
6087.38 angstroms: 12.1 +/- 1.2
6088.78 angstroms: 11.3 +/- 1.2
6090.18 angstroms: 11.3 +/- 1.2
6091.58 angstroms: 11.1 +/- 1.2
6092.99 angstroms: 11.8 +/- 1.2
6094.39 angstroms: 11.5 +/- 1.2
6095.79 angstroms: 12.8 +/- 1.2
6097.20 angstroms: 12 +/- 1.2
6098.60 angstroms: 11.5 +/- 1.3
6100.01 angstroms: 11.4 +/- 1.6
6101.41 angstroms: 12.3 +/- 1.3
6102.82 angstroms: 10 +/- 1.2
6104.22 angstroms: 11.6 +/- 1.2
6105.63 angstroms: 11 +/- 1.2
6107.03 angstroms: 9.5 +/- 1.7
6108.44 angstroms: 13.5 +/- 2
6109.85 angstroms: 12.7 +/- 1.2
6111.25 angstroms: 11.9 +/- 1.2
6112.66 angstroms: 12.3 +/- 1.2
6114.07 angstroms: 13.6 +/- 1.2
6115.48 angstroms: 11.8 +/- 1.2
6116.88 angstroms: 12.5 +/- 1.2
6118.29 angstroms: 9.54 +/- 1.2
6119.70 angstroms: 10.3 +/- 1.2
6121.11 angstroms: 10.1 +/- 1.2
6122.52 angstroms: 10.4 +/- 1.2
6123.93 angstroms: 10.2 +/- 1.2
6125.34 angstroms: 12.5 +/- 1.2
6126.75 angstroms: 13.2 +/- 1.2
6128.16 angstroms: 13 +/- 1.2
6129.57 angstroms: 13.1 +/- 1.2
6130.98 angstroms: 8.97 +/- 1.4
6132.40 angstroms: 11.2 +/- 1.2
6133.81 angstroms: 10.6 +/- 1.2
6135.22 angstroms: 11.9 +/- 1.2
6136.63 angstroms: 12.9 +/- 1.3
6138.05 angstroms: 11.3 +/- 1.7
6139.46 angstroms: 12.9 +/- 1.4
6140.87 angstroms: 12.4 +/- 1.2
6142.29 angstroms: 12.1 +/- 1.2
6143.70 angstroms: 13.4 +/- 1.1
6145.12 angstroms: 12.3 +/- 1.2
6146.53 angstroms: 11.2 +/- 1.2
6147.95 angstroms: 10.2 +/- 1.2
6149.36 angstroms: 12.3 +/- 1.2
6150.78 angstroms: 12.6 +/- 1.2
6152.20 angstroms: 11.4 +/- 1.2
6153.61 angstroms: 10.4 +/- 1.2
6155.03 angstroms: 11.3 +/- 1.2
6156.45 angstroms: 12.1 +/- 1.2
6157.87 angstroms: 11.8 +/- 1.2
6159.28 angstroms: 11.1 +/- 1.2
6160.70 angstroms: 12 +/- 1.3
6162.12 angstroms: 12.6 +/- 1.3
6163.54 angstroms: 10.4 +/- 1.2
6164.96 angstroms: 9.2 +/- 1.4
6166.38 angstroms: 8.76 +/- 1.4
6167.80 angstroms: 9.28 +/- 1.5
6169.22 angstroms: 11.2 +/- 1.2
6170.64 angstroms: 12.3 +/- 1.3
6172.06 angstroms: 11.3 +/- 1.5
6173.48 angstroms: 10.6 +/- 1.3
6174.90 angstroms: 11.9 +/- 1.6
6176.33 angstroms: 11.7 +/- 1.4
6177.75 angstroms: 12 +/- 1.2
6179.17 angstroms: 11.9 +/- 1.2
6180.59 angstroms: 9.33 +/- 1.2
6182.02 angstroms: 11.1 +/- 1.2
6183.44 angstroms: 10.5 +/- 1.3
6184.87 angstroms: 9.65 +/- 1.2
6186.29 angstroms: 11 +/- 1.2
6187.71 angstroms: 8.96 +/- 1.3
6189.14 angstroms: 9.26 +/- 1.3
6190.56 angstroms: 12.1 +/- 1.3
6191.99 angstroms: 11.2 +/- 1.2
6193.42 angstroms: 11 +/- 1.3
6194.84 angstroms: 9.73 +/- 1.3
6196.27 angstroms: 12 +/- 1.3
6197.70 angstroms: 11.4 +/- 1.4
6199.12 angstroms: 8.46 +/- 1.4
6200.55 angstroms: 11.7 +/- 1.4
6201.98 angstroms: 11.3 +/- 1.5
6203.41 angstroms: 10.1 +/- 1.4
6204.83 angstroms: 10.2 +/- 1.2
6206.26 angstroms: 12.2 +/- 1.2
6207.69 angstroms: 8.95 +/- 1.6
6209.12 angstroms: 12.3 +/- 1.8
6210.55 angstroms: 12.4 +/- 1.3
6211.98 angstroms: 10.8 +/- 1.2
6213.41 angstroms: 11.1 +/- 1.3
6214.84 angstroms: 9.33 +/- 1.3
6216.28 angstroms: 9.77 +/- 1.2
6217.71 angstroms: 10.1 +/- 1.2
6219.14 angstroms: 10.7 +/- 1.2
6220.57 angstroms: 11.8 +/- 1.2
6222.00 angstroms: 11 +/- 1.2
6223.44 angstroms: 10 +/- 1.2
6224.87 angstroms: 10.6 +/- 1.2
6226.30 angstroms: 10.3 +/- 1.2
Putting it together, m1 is 1.05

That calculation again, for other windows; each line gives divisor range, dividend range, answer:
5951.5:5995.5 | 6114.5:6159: 1.08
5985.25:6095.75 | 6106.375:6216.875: 1.01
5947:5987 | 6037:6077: 1.12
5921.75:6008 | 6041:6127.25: 1.08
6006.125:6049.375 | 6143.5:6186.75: 1.02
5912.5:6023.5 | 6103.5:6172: 1.08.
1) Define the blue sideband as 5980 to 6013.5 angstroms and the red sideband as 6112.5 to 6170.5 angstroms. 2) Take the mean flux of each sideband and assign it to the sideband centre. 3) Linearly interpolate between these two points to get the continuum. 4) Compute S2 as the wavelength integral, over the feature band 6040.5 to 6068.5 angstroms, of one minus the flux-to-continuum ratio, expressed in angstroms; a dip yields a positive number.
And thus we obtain -1.75 angstroms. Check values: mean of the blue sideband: 11.2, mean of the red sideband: 11.5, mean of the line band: 12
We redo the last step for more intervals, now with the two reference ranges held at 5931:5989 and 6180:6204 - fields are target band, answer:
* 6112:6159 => -4.2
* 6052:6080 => -2.3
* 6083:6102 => -1.5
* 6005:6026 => -0.1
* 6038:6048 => -0.6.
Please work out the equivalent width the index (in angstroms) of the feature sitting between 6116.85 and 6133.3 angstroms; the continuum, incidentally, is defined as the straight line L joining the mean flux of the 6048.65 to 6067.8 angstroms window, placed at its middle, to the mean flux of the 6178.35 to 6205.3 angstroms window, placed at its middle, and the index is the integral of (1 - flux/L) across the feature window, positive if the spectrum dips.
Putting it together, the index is 0.3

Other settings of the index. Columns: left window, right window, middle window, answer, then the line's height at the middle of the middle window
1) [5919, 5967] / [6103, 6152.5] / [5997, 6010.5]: 0.65 angstroms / 11.5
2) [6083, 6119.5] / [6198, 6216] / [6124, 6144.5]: -1.20 angstroms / 11.4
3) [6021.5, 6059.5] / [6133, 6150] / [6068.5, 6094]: 0.17 angstroms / 11.7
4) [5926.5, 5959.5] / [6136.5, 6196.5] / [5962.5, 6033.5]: 1.21 angstroms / 11.5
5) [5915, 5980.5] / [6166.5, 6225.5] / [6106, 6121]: -0.99 angstroms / 11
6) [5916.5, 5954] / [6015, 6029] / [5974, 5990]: 0.10 angstroms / 11.4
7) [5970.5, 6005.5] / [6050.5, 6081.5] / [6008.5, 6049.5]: 0.42 angstroms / 11.4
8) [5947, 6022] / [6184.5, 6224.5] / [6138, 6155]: -1.69 angstroms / 10.8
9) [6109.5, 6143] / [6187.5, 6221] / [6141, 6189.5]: 0.45 angstroms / 11.2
